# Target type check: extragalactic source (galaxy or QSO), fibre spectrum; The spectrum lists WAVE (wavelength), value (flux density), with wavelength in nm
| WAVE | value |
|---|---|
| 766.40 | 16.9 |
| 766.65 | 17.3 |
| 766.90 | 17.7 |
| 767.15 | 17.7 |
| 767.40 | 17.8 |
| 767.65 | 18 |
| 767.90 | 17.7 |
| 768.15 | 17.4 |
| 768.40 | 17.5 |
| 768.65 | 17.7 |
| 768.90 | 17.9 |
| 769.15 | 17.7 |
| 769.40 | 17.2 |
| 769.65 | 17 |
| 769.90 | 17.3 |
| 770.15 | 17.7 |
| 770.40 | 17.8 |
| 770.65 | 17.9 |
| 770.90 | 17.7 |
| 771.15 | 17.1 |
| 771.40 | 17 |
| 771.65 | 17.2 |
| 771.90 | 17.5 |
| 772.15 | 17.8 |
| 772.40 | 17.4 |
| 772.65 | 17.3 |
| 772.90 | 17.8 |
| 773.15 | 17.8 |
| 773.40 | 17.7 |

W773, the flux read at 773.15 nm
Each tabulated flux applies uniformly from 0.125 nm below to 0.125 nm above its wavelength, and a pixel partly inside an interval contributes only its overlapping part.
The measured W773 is 17.8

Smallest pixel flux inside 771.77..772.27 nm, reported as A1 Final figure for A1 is 17.5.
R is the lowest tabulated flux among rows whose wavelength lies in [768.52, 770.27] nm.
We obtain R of 17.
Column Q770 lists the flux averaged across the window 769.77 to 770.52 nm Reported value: 17.6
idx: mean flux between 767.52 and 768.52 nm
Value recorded 17.7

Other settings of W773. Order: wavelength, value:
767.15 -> 17.7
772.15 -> 17.8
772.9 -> 17.8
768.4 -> 17.5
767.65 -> 18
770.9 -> 17.7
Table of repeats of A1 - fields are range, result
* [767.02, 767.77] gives 17.7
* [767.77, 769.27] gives 17.4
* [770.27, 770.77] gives 17.8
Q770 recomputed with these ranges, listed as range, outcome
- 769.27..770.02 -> 17.2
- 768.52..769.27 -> 17.8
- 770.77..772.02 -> 17.3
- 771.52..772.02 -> 17.3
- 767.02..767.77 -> 17.8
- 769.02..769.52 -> 17.5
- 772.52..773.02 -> 17.5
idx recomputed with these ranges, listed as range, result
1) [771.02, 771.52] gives 17.1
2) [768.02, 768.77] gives 17.5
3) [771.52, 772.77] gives 17.4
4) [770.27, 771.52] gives 17.5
